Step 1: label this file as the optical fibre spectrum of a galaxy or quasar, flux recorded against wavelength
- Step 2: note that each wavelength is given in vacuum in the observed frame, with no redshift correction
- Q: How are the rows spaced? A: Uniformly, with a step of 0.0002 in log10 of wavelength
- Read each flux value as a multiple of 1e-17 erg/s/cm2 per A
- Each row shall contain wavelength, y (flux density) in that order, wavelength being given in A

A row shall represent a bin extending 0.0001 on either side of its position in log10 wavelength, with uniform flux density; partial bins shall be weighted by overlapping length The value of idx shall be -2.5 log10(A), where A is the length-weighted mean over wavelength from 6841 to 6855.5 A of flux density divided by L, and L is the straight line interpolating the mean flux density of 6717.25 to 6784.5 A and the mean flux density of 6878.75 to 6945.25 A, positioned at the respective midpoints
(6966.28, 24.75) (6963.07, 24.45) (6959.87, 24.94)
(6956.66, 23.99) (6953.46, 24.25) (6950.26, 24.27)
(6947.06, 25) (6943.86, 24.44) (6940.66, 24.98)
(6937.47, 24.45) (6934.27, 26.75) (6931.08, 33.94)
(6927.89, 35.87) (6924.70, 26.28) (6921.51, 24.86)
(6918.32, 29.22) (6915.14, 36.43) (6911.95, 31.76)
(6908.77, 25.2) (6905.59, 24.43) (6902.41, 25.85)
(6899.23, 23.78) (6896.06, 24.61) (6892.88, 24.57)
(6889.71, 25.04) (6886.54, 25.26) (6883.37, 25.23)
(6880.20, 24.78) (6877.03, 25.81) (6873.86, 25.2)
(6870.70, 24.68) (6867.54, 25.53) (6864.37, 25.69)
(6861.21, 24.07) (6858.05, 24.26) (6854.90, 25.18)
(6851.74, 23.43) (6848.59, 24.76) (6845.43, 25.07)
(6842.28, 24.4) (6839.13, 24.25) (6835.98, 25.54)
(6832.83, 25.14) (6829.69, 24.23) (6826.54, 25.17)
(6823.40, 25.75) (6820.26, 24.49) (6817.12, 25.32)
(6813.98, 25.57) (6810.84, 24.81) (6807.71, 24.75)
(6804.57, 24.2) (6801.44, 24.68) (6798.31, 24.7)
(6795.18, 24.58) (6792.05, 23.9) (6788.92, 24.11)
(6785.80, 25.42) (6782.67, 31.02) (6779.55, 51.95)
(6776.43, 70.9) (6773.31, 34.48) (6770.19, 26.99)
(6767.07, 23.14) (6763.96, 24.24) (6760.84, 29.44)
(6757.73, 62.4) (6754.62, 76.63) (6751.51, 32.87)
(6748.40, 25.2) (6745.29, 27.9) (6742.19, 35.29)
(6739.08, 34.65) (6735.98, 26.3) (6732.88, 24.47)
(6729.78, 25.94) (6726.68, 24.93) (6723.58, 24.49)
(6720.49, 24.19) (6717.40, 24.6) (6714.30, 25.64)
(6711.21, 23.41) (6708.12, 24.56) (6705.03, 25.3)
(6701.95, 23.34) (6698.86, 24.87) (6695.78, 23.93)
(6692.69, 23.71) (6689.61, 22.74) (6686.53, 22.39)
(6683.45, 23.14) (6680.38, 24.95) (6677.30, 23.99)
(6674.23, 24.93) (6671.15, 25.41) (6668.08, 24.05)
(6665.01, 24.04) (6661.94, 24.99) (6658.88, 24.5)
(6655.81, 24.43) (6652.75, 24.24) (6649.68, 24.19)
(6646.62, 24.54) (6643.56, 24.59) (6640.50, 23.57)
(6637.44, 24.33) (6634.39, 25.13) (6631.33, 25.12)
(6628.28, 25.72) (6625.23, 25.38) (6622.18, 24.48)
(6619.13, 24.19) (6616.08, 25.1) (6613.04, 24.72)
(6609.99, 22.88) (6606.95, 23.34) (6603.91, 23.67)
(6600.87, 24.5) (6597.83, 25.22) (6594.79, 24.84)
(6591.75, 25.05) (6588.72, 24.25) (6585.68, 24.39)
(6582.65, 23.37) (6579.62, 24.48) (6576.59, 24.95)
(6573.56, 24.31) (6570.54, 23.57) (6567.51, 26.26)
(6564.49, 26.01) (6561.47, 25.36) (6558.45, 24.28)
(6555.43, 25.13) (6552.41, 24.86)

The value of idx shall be 0.22 mag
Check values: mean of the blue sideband 34.8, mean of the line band 24.5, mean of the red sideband 27.1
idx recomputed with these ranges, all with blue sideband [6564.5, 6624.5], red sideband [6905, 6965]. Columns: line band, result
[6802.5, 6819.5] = 0.05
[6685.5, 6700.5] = 0.07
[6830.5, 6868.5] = 0.07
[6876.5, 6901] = 0.08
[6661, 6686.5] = 0.03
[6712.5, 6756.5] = -0.21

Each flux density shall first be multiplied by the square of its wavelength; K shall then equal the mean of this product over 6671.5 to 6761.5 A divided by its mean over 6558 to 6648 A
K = 1.2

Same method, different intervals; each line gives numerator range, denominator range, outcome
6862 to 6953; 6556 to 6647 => 1.18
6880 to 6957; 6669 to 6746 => 1.12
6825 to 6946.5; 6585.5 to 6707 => 1.15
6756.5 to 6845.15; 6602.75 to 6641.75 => 1.26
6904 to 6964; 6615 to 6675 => 1.20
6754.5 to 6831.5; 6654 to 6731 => 1.32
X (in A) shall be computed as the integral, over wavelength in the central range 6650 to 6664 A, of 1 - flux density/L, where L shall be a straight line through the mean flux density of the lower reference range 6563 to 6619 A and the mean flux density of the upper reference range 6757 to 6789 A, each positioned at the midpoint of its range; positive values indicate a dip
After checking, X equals 2.1 A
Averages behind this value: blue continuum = 24.5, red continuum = 36.7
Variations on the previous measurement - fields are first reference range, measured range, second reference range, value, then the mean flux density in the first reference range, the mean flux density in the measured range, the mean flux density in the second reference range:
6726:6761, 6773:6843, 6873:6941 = 8.7 A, 36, 28.6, 27.1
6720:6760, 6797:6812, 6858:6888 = 2.7 A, 34.5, 24.6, 25.1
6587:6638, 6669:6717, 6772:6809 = 6.5 A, 24.6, 24.2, 32.1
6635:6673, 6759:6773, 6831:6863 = -1.7 A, 24.4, 27.5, 24.6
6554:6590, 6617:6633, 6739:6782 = 2.2 A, 24.7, 25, 39.7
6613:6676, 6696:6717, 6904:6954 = 0.7 A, 24.6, 24.5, 27.7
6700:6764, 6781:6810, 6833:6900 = 2.8 A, 30.9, 25.4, 24.8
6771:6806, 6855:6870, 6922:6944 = 2.7 A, 32.6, 24.9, 28.2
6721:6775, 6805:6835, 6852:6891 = 3.5 A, 32.8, 25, 25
